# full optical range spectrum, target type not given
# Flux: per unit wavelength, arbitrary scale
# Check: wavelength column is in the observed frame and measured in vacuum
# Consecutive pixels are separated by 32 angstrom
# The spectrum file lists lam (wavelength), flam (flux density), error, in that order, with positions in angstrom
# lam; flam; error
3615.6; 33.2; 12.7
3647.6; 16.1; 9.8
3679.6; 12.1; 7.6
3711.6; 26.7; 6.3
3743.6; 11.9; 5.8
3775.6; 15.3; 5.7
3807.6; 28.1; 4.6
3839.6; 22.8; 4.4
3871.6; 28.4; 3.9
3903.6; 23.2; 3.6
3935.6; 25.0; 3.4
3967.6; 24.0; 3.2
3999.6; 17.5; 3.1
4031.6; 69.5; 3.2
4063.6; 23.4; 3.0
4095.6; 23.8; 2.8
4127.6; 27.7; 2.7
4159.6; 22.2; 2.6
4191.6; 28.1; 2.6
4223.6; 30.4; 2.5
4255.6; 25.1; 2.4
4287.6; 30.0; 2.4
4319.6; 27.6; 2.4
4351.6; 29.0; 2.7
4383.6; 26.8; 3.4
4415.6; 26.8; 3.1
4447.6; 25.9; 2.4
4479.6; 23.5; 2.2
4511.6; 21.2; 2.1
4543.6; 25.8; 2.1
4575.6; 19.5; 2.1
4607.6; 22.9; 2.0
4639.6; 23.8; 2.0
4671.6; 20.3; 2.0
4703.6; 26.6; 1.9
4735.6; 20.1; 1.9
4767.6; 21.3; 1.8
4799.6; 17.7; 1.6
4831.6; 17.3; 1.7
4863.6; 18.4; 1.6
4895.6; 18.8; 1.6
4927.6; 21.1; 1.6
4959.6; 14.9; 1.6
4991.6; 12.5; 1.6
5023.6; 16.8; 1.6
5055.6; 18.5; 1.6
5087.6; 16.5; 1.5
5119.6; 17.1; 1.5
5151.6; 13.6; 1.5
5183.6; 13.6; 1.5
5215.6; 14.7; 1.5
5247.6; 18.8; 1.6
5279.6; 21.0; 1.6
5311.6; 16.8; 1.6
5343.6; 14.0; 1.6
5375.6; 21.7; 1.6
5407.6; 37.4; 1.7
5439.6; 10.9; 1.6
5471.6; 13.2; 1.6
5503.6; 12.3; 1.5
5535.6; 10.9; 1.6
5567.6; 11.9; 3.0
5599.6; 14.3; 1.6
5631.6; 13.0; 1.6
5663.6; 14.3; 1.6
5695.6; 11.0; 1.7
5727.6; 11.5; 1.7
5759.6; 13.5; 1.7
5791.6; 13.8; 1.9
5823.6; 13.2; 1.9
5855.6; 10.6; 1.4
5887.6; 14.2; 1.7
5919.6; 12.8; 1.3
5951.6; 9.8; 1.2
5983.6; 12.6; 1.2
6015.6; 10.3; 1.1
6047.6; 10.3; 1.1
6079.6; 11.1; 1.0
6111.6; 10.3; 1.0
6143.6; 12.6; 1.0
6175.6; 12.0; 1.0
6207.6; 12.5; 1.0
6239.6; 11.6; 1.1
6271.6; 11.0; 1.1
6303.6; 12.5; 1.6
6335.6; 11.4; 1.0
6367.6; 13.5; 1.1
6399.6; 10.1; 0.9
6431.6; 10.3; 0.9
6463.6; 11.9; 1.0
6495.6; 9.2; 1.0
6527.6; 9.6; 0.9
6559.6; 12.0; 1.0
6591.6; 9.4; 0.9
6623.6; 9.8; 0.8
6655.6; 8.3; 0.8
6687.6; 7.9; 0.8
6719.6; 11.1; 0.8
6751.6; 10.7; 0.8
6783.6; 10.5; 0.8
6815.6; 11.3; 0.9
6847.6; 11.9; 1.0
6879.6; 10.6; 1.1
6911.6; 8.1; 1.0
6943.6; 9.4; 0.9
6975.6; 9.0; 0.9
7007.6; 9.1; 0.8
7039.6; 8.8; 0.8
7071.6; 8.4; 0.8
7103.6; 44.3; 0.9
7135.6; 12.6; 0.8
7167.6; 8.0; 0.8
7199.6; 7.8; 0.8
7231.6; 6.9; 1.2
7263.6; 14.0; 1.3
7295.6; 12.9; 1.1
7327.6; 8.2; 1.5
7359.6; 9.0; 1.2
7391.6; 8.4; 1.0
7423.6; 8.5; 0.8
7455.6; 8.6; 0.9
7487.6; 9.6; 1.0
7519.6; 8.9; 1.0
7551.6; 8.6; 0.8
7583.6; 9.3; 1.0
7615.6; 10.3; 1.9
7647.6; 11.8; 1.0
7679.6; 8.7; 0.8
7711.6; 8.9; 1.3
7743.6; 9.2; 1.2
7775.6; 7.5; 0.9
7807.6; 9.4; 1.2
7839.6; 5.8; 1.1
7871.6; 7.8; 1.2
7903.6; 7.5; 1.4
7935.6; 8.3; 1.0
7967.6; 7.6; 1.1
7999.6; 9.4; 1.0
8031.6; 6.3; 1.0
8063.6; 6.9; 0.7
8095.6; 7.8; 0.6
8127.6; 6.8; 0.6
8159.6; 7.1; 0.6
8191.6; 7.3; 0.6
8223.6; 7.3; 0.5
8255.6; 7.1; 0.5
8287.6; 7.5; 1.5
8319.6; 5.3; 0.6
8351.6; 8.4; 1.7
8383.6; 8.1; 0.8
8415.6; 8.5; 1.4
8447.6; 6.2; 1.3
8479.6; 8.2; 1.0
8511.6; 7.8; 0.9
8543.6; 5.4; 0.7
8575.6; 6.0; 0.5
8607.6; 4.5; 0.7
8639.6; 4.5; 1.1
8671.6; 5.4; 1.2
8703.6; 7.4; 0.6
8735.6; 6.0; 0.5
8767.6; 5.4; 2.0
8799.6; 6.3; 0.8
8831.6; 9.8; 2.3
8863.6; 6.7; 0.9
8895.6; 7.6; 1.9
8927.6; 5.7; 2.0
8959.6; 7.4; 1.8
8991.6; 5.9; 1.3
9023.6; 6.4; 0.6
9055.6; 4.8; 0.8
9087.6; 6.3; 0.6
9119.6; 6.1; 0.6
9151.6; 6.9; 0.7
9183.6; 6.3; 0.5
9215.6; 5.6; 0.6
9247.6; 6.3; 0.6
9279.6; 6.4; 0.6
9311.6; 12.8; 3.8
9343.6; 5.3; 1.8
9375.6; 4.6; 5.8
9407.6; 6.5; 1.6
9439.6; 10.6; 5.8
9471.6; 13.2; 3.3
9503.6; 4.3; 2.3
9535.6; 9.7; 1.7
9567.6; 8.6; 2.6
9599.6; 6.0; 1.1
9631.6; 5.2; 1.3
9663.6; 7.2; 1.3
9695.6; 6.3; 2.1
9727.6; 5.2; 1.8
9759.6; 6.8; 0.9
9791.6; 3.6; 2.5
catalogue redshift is 0.082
